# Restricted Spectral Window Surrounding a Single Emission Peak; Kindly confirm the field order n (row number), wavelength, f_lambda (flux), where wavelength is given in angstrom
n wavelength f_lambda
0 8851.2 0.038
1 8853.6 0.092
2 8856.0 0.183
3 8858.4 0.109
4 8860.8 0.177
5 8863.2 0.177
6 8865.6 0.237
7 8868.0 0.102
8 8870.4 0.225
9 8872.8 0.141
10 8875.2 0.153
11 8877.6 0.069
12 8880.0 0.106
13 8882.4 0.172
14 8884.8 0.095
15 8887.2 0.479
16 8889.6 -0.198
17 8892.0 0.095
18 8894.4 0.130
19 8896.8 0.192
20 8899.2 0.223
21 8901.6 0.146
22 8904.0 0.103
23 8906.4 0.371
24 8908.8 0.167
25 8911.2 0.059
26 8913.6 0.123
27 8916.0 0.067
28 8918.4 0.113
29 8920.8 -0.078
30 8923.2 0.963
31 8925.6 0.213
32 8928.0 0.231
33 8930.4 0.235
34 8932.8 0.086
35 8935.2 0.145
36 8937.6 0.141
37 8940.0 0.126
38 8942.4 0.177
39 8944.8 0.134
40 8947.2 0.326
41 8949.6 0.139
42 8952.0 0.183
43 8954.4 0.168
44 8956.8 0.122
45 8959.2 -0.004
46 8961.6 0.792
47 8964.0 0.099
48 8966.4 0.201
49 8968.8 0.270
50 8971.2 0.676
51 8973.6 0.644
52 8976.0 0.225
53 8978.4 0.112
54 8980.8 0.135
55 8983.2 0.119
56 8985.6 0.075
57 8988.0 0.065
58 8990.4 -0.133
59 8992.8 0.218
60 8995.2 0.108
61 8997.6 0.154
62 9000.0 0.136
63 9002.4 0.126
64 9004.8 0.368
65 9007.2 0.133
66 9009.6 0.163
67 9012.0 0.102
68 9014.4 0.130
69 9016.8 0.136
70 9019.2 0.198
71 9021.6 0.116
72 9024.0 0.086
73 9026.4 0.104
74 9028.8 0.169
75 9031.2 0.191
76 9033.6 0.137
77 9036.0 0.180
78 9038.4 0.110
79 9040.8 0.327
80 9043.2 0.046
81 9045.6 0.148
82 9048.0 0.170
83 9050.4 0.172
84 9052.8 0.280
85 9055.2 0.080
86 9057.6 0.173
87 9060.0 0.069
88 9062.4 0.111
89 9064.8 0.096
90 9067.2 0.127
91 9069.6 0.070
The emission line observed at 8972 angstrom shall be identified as H-gamma 4340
